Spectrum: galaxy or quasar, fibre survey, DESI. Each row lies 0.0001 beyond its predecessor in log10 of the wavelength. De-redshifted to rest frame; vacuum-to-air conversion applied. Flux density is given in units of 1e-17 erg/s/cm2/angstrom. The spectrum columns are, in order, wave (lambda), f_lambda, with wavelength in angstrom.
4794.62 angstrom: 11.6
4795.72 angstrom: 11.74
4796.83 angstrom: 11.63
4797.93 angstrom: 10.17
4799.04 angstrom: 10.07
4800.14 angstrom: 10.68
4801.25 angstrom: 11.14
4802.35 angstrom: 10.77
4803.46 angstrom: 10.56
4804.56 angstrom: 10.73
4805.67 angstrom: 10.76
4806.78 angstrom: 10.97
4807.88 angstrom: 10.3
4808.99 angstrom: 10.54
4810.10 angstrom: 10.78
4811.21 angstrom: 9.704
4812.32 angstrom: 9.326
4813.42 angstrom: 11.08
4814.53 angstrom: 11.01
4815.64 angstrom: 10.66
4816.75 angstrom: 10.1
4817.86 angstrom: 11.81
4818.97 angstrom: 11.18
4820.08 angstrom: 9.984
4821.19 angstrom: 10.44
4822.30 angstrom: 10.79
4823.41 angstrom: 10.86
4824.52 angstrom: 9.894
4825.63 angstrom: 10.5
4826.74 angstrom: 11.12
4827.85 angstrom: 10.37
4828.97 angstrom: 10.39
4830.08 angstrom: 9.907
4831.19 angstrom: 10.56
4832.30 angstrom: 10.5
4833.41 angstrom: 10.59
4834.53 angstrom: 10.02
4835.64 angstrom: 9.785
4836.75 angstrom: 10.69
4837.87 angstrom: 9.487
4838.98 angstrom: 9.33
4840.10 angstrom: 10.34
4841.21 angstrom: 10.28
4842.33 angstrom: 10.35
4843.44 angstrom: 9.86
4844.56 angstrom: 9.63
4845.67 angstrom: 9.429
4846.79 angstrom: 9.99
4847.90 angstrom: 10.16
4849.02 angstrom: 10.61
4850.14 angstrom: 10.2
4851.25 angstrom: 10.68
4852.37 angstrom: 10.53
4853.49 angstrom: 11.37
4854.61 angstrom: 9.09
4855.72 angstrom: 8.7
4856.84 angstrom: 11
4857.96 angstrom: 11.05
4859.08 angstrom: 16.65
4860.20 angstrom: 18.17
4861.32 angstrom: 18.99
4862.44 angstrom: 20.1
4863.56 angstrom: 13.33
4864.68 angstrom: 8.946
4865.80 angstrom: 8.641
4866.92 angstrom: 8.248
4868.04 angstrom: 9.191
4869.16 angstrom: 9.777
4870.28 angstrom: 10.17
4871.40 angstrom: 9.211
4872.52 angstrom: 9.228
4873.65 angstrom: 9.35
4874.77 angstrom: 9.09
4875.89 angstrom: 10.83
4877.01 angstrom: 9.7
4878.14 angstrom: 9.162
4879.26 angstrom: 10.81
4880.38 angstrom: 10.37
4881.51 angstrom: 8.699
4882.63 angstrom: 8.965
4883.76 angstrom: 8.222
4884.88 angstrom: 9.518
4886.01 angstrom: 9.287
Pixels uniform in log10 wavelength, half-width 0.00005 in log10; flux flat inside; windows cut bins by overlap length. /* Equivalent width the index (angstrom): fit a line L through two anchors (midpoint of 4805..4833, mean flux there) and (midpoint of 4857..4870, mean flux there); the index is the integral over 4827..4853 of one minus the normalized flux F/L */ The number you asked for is 3.3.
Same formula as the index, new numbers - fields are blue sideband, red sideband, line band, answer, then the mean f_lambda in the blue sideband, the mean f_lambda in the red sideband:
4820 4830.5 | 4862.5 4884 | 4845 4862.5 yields -3.4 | 10.5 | 9.84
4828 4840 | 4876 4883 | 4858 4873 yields -3.8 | 10.1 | 9.71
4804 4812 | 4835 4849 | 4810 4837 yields -0.6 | 10.5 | 9.97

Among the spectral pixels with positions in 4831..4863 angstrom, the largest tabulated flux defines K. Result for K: 20.1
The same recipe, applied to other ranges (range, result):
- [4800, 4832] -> 11.81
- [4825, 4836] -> 11.12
